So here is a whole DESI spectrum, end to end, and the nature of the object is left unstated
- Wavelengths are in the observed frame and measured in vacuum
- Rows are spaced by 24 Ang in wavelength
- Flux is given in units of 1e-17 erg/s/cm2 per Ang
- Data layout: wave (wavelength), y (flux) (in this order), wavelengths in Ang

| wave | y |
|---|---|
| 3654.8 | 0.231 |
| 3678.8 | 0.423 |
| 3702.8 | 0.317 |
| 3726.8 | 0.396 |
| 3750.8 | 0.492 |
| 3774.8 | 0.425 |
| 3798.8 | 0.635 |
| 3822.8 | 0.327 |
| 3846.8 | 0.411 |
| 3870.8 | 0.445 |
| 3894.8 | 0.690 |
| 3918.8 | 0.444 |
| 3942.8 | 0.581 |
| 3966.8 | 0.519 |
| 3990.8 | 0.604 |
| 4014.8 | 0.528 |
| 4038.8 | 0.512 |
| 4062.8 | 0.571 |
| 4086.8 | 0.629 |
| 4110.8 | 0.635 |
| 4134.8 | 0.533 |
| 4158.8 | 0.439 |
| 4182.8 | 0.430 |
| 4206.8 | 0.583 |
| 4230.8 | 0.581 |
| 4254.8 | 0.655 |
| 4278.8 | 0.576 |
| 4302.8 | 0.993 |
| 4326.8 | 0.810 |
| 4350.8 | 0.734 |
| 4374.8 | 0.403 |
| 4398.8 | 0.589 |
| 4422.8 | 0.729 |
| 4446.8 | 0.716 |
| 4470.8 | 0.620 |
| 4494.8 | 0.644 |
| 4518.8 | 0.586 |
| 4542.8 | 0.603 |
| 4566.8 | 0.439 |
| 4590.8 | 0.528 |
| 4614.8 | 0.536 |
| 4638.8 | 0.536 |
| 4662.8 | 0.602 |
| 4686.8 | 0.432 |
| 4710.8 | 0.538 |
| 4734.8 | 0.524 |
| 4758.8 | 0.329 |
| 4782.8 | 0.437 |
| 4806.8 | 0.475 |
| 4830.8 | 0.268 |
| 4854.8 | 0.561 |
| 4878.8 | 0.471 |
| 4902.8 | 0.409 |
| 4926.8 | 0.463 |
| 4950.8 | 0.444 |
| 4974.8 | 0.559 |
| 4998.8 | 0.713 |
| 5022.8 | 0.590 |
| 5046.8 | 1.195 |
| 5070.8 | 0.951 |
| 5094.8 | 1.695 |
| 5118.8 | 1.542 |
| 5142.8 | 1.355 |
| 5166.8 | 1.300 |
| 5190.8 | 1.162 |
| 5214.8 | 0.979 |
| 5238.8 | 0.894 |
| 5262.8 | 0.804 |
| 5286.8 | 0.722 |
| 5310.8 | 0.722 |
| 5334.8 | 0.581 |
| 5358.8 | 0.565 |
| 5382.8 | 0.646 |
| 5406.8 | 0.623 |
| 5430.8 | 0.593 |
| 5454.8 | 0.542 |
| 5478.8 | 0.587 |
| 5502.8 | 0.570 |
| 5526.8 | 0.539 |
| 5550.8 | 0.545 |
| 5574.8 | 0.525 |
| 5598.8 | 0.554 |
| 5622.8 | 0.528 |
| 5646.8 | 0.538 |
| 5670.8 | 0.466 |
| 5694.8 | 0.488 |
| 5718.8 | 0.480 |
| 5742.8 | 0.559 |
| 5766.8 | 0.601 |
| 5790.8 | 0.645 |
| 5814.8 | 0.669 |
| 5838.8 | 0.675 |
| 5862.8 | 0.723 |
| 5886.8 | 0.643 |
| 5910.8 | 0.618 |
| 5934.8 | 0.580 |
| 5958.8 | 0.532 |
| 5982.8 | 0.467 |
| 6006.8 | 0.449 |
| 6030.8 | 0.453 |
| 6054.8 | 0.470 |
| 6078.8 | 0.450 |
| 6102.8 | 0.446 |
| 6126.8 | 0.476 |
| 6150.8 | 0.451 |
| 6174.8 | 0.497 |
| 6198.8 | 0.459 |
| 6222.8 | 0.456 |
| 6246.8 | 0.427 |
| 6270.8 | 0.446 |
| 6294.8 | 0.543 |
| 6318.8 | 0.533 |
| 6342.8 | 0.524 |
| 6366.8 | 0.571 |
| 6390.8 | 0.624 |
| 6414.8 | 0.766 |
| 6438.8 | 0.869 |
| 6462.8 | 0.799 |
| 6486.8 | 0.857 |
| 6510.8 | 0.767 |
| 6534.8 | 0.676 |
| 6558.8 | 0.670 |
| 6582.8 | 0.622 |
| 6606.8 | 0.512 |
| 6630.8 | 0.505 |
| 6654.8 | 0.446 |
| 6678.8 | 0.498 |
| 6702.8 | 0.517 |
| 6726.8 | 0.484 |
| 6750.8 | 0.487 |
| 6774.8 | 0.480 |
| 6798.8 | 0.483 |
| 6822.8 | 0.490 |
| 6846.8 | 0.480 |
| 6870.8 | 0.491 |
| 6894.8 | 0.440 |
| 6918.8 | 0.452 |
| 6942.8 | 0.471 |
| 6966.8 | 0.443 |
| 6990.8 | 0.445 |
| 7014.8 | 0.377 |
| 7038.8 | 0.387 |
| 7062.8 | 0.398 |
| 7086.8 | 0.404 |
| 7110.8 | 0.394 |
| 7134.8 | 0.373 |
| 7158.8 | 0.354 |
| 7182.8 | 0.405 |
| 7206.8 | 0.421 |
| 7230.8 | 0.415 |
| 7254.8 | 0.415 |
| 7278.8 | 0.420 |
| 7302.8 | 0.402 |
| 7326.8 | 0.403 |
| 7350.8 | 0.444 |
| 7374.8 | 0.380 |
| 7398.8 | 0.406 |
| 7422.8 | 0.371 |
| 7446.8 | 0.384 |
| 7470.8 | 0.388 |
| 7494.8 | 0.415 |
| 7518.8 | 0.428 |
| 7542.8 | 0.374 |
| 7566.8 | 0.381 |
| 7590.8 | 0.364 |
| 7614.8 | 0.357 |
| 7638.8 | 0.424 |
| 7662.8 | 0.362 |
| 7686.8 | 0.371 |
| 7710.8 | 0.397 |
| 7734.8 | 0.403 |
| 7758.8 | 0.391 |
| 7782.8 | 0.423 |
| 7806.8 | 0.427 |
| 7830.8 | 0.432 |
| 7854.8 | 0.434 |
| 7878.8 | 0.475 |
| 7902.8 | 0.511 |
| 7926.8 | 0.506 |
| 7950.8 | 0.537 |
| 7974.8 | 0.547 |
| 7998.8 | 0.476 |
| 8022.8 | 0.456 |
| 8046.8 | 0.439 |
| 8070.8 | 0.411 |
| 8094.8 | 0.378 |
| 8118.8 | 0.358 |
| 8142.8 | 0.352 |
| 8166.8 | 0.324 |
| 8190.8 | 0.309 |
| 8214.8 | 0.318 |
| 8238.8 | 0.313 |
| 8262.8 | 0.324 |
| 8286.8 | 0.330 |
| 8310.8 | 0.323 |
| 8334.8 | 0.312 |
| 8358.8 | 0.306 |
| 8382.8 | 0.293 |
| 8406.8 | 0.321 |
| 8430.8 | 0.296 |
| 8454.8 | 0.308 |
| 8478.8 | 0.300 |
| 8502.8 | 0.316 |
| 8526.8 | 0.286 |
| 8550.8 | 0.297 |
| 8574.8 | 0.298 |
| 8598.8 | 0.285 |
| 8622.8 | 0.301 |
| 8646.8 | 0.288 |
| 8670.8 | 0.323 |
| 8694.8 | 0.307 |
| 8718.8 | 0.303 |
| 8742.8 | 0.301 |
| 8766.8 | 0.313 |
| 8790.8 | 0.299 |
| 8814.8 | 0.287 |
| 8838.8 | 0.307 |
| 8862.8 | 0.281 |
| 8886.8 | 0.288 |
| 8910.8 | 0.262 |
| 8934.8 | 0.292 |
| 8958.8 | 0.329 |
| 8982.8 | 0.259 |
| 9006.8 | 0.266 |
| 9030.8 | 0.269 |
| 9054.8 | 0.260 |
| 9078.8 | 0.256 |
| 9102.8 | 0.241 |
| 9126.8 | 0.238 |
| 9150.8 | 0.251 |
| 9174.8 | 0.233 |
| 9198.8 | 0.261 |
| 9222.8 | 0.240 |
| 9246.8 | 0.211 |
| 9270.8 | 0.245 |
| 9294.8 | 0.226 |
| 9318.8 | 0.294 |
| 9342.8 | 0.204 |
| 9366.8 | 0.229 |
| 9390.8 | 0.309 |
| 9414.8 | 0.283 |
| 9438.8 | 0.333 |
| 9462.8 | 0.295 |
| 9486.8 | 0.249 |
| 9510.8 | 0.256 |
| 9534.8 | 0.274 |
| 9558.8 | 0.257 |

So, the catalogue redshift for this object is 3.182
